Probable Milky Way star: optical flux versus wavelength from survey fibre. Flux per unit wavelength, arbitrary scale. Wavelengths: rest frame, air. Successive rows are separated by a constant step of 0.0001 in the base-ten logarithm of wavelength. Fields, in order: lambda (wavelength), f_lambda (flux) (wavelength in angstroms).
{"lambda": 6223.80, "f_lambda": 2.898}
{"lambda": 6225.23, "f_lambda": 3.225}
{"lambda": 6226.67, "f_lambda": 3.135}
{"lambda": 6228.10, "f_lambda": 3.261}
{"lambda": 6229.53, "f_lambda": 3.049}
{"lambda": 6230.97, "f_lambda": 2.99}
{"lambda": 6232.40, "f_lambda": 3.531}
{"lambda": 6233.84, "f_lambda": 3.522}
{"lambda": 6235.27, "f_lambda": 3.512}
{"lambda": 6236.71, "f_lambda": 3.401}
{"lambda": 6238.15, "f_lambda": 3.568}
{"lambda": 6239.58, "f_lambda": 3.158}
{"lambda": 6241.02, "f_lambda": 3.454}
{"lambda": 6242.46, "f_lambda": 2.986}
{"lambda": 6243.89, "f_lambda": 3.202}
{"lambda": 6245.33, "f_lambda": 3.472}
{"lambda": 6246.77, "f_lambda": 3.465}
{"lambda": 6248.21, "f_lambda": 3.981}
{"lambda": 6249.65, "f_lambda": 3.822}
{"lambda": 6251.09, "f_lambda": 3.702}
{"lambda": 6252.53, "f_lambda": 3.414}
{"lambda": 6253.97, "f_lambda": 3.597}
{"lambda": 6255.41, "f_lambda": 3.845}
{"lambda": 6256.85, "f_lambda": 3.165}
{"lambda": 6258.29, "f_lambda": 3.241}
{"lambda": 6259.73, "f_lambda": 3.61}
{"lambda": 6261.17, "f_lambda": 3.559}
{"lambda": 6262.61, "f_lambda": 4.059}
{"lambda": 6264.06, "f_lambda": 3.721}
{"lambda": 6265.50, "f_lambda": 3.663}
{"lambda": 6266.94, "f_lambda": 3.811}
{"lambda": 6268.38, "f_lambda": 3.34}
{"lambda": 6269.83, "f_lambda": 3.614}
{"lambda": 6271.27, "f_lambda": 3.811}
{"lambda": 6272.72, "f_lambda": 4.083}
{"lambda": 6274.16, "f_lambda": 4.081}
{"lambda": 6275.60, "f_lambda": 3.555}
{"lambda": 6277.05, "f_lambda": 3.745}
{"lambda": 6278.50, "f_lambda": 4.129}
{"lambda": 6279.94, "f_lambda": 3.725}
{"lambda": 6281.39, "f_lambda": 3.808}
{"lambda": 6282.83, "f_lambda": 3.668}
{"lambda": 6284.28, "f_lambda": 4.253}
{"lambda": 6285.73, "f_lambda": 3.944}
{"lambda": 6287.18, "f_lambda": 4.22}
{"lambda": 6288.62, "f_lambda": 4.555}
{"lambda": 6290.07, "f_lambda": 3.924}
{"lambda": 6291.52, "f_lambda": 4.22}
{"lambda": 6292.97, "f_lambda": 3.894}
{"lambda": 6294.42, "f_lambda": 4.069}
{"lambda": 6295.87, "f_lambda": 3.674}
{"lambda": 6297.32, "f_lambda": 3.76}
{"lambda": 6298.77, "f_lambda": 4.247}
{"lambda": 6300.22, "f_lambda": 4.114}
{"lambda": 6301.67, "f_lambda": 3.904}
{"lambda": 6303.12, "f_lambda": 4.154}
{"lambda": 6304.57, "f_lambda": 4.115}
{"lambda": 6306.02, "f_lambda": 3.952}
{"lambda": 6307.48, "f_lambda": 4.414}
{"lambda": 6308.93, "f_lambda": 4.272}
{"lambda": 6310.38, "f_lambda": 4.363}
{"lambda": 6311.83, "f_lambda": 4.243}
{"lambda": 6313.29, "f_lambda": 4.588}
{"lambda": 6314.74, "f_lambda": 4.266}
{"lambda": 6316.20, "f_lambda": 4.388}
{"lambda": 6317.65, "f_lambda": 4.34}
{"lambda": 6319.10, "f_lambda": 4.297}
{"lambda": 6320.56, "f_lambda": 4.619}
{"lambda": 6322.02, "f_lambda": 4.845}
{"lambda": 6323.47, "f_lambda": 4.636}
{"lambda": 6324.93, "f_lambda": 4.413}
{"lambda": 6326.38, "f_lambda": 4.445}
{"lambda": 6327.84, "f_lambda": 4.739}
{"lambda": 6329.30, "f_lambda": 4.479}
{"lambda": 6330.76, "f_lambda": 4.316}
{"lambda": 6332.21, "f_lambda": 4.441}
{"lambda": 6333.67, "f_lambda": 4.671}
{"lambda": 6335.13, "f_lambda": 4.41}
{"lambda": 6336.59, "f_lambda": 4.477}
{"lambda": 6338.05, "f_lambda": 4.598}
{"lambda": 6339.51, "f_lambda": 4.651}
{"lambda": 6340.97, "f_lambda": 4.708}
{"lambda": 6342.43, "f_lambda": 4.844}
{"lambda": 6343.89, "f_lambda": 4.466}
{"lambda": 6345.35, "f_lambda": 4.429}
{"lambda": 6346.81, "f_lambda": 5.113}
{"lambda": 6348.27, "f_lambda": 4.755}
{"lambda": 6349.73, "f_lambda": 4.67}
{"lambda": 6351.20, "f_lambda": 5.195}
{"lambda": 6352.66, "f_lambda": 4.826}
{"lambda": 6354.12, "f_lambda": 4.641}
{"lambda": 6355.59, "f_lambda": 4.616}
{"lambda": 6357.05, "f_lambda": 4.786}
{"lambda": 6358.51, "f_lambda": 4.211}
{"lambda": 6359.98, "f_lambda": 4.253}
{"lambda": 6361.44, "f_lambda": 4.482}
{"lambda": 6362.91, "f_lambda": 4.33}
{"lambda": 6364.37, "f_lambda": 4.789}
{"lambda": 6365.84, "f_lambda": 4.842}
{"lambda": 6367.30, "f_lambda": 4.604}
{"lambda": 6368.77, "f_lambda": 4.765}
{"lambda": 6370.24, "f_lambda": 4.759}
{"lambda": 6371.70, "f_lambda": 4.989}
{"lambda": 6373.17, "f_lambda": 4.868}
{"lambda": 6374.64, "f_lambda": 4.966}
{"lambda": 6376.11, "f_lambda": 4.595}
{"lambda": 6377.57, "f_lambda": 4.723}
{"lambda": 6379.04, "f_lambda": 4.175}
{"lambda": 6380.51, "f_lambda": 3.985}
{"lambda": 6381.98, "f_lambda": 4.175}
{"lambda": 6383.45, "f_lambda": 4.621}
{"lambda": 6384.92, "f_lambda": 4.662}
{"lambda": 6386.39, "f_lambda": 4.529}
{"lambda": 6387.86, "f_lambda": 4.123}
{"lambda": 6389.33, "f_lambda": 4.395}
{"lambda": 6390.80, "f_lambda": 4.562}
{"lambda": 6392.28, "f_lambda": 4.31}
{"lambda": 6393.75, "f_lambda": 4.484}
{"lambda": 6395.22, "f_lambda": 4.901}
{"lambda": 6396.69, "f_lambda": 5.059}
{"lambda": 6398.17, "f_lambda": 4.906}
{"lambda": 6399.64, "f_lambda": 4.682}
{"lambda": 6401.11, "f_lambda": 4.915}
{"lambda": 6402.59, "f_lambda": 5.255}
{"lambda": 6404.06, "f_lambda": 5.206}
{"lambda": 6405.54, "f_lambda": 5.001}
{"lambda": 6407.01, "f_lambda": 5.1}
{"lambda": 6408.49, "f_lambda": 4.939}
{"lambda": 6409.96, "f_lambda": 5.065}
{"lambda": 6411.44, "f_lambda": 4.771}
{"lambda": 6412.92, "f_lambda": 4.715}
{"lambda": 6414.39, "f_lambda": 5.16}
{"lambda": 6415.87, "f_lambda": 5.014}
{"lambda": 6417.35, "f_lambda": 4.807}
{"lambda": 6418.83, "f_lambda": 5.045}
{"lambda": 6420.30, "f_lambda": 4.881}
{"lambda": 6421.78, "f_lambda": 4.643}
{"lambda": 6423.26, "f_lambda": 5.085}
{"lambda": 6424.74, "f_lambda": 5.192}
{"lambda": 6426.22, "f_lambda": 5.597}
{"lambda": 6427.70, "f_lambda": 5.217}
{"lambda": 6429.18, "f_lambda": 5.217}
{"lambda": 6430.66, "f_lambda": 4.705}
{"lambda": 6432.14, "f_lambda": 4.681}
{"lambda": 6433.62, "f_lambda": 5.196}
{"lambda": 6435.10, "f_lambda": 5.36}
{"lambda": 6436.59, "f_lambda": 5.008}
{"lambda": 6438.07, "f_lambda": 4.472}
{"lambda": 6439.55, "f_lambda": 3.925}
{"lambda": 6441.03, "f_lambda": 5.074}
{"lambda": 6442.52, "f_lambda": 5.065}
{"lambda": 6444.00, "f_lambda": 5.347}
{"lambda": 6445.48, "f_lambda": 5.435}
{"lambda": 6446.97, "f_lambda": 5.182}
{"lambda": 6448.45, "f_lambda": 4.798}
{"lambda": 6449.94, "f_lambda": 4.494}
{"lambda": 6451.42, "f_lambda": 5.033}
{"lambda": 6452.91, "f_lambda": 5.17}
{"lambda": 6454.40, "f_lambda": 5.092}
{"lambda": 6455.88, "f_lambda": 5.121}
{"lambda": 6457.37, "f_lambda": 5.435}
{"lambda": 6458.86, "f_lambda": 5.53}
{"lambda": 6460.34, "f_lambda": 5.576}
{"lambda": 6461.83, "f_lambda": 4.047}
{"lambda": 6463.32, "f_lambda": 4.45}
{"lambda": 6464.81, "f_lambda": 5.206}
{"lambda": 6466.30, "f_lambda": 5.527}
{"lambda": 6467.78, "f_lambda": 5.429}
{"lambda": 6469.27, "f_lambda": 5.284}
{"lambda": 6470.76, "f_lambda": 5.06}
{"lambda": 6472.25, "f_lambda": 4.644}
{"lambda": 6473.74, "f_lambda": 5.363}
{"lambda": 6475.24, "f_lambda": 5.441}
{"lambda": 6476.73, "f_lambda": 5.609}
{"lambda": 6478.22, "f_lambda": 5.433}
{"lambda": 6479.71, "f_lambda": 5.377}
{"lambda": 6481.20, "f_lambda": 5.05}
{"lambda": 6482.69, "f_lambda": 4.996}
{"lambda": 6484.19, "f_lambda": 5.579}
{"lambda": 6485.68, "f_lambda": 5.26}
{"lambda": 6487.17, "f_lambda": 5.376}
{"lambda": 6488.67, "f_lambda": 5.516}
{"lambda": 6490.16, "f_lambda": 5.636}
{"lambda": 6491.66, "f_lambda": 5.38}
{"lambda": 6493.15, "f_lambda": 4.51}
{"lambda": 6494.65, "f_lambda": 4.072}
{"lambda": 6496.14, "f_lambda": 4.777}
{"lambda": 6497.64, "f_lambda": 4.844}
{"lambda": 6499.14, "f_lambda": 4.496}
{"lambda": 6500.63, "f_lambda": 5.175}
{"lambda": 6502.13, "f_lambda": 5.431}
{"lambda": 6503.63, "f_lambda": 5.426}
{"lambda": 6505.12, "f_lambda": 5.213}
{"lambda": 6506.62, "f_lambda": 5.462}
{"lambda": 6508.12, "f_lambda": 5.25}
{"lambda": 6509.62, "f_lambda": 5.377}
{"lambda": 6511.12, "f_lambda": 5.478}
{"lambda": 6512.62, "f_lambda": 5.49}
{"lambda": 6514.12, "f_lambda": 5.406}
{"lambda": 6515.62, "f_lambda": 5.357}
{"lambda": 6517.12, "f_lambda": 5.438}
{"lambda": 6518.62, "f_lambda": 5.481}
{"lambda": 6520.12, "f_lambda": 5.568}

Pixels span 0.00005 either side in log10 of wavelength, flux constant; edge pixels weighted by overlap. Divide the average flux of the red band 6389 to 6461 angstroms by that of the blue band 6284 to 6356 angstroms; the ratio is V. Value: 1.13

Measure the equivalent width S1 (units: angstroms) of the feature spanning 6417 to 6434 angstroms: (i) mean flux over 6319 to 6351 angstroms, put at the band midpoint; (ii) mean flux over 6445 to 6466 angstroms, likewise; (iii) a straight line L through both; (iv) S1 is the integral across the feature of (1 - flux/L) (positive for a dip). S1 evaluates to -0.3 angstroms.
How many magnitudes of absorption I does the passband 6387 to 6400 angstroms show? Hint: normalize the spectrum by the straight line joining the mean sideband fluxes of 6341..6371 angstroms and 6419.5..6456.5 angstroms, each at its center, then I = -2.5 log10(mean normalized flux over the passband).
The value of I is 0.05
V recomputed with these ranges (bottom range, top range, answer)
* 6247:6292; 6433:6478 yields 1.34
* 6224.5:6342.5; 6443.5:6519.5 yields 1.32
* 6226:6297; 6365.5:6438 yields 1.32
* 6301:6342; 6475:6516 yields 1.18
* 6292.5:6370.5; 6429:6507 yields 1.14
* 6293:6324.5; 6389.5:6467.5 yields 1.17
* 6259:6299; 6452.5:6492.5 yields 1.35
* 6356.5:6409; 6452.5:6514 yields 1.11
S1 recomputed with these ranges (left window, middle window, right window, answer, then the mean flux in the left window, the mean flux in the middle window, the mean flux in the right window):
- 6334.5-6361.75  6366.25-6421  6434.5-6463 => 0.6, 4.64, 4.75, 5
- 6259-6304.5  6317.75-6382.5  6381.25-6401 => -4.2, 3.9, 4.6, 4.58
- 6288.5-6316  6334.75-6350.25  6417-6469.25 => -0.9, 4.14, 4.65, 5.04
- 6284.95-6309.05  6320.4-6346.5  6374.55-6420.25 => -1.5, 4.08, 4.57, 4.74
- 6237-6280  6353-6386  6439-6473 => -1.2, 3.62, 4.59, 5.05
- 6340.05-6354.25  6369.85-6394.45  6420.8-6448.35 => 1.7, 4.77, 4.52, 5.02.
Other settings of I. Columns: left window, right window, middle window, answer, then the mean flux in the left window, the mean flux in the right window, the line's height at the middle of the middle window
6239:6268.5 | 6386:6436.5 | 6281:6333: -0.06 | 3.54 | 4.91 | 4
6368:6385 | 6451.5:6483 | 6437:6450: 0.03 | 4.6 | 5.18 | 5.03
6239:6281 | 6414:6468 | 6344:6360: -0.09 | 3.62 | 5.03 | 4.34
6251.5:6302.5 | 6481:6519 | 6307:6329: -0.10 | 3.83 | 5.21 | 4.08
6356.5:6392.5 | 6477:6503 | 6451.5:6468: -0.03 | 4.54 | 5.12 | 4.97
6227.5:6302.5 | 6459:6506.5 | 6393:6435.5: -0.07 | 3.7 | 5.14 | 4.69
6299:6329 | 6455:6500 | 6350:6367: -0.02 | 4.36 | 5.13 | 4.57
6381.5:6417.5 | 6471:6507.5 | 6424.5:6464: -0.01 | 4.78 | 5.17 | 4.97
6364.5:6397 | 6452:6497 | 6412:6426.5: -0.04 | 4.59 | 5.16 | 4.83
